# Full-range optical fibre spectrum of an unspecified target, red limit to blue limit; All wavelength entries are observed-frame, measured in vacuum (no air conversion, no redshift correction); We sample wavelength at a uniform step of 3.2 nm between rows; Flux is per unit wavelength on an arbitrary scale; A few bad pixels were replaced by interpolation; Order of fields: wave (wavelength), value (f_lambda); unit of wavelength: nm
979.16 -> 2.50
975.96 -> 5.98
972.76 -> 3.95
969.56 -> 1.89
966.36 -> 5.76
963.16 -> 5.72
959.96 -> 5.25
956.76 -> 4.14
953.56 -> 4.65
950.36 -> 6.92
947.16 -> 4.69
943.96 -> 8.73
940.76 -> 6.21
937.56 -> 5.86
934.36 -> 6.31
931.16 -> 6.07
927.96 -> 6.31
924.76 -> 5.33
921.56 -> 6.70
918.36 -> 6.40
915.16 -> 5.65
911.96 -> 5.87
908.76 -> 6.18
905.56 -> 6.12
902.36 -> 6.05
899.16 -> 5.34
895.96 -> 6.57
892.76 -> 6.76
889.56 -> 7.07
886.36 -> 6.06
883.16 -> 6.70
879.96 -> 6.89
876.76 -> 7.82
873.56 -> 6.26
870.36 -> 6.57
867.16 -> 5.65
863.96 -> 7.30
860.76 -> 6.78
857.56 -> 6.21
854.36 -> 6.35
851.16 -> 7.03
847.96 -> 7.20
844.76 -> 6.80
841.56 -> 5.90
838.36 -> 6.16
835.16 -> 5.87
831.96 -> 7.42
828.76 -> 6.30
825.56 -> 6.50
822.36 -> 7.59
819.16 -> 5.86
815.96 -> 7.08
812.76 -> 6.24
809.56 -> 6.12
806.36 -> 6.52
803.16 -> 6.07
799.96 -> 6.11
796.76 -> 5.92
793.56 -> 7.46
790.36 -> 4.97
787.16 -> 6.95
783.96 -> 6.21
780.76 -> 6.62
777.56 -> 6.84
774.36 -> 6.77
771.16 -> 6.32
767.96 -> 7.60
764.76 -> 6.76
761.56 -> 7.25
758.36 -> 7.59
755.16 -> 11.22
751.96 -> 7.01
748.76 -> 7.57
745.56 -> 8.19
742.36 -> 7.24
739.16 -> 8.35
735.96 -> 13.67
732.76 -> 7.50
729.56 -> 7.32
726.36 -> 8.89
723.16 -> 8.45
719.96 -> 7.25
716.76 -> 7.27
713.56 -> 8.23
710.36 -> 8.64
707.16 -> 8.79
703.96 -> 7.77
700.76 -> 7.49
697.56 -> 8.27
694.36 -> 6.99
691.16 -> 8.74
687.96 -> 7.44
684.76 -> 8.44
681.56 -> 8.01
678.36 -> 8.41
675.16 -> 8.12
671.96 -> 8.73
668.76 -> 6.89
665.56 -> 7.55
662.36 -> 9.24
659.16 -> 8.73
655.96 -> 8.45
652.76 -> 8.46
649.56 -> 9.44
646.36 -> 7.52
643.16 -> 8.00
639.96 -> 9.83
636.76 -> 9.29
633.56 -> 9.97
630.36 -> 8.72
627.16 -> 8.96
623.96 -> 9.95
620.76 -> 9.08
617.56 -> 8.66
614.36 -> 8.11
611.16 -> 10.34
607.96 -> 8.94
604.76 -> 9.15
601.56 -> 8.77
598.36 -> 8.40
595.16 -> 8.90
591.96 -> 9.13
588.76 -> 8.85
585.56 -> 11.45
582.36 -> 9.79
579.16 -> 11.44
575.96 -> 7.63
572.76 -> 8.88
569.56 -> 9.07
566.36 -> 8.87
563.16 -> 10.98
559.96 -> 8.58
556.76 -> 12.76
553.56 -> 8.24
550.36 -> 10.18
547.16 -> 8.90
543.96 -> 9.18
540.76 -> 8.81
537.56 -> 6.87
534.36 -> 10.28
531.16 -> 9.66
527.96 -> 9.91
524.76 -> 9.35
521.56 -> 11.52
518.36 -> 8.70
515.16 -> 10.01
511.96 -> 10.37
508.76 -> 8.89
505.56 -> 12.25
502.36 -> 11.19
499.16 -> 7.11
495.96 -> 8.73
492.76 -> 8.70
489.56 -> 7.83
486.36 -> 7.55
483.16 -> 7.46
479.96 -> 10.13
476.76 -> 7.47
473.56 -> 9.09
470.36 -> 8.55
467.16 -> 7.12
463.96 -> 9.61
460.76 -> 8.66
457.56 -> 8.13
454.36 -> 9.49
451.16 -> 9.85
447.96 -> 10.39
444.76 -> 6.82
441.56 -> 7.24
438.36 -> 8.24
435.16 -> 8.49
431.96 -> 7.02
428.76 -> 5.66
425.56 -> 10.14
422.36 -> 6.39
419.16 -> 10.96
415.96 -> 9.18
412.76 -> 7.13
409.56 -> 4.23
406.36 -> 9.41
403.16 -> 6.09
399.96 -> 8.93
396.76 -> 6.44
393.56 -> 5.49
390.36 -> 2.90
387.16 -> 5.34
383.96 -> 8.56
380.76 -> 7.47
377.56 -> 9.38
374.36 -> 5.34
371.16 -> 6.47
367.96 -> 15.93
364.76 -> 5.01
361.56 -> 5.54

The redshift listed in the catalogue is 0.122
